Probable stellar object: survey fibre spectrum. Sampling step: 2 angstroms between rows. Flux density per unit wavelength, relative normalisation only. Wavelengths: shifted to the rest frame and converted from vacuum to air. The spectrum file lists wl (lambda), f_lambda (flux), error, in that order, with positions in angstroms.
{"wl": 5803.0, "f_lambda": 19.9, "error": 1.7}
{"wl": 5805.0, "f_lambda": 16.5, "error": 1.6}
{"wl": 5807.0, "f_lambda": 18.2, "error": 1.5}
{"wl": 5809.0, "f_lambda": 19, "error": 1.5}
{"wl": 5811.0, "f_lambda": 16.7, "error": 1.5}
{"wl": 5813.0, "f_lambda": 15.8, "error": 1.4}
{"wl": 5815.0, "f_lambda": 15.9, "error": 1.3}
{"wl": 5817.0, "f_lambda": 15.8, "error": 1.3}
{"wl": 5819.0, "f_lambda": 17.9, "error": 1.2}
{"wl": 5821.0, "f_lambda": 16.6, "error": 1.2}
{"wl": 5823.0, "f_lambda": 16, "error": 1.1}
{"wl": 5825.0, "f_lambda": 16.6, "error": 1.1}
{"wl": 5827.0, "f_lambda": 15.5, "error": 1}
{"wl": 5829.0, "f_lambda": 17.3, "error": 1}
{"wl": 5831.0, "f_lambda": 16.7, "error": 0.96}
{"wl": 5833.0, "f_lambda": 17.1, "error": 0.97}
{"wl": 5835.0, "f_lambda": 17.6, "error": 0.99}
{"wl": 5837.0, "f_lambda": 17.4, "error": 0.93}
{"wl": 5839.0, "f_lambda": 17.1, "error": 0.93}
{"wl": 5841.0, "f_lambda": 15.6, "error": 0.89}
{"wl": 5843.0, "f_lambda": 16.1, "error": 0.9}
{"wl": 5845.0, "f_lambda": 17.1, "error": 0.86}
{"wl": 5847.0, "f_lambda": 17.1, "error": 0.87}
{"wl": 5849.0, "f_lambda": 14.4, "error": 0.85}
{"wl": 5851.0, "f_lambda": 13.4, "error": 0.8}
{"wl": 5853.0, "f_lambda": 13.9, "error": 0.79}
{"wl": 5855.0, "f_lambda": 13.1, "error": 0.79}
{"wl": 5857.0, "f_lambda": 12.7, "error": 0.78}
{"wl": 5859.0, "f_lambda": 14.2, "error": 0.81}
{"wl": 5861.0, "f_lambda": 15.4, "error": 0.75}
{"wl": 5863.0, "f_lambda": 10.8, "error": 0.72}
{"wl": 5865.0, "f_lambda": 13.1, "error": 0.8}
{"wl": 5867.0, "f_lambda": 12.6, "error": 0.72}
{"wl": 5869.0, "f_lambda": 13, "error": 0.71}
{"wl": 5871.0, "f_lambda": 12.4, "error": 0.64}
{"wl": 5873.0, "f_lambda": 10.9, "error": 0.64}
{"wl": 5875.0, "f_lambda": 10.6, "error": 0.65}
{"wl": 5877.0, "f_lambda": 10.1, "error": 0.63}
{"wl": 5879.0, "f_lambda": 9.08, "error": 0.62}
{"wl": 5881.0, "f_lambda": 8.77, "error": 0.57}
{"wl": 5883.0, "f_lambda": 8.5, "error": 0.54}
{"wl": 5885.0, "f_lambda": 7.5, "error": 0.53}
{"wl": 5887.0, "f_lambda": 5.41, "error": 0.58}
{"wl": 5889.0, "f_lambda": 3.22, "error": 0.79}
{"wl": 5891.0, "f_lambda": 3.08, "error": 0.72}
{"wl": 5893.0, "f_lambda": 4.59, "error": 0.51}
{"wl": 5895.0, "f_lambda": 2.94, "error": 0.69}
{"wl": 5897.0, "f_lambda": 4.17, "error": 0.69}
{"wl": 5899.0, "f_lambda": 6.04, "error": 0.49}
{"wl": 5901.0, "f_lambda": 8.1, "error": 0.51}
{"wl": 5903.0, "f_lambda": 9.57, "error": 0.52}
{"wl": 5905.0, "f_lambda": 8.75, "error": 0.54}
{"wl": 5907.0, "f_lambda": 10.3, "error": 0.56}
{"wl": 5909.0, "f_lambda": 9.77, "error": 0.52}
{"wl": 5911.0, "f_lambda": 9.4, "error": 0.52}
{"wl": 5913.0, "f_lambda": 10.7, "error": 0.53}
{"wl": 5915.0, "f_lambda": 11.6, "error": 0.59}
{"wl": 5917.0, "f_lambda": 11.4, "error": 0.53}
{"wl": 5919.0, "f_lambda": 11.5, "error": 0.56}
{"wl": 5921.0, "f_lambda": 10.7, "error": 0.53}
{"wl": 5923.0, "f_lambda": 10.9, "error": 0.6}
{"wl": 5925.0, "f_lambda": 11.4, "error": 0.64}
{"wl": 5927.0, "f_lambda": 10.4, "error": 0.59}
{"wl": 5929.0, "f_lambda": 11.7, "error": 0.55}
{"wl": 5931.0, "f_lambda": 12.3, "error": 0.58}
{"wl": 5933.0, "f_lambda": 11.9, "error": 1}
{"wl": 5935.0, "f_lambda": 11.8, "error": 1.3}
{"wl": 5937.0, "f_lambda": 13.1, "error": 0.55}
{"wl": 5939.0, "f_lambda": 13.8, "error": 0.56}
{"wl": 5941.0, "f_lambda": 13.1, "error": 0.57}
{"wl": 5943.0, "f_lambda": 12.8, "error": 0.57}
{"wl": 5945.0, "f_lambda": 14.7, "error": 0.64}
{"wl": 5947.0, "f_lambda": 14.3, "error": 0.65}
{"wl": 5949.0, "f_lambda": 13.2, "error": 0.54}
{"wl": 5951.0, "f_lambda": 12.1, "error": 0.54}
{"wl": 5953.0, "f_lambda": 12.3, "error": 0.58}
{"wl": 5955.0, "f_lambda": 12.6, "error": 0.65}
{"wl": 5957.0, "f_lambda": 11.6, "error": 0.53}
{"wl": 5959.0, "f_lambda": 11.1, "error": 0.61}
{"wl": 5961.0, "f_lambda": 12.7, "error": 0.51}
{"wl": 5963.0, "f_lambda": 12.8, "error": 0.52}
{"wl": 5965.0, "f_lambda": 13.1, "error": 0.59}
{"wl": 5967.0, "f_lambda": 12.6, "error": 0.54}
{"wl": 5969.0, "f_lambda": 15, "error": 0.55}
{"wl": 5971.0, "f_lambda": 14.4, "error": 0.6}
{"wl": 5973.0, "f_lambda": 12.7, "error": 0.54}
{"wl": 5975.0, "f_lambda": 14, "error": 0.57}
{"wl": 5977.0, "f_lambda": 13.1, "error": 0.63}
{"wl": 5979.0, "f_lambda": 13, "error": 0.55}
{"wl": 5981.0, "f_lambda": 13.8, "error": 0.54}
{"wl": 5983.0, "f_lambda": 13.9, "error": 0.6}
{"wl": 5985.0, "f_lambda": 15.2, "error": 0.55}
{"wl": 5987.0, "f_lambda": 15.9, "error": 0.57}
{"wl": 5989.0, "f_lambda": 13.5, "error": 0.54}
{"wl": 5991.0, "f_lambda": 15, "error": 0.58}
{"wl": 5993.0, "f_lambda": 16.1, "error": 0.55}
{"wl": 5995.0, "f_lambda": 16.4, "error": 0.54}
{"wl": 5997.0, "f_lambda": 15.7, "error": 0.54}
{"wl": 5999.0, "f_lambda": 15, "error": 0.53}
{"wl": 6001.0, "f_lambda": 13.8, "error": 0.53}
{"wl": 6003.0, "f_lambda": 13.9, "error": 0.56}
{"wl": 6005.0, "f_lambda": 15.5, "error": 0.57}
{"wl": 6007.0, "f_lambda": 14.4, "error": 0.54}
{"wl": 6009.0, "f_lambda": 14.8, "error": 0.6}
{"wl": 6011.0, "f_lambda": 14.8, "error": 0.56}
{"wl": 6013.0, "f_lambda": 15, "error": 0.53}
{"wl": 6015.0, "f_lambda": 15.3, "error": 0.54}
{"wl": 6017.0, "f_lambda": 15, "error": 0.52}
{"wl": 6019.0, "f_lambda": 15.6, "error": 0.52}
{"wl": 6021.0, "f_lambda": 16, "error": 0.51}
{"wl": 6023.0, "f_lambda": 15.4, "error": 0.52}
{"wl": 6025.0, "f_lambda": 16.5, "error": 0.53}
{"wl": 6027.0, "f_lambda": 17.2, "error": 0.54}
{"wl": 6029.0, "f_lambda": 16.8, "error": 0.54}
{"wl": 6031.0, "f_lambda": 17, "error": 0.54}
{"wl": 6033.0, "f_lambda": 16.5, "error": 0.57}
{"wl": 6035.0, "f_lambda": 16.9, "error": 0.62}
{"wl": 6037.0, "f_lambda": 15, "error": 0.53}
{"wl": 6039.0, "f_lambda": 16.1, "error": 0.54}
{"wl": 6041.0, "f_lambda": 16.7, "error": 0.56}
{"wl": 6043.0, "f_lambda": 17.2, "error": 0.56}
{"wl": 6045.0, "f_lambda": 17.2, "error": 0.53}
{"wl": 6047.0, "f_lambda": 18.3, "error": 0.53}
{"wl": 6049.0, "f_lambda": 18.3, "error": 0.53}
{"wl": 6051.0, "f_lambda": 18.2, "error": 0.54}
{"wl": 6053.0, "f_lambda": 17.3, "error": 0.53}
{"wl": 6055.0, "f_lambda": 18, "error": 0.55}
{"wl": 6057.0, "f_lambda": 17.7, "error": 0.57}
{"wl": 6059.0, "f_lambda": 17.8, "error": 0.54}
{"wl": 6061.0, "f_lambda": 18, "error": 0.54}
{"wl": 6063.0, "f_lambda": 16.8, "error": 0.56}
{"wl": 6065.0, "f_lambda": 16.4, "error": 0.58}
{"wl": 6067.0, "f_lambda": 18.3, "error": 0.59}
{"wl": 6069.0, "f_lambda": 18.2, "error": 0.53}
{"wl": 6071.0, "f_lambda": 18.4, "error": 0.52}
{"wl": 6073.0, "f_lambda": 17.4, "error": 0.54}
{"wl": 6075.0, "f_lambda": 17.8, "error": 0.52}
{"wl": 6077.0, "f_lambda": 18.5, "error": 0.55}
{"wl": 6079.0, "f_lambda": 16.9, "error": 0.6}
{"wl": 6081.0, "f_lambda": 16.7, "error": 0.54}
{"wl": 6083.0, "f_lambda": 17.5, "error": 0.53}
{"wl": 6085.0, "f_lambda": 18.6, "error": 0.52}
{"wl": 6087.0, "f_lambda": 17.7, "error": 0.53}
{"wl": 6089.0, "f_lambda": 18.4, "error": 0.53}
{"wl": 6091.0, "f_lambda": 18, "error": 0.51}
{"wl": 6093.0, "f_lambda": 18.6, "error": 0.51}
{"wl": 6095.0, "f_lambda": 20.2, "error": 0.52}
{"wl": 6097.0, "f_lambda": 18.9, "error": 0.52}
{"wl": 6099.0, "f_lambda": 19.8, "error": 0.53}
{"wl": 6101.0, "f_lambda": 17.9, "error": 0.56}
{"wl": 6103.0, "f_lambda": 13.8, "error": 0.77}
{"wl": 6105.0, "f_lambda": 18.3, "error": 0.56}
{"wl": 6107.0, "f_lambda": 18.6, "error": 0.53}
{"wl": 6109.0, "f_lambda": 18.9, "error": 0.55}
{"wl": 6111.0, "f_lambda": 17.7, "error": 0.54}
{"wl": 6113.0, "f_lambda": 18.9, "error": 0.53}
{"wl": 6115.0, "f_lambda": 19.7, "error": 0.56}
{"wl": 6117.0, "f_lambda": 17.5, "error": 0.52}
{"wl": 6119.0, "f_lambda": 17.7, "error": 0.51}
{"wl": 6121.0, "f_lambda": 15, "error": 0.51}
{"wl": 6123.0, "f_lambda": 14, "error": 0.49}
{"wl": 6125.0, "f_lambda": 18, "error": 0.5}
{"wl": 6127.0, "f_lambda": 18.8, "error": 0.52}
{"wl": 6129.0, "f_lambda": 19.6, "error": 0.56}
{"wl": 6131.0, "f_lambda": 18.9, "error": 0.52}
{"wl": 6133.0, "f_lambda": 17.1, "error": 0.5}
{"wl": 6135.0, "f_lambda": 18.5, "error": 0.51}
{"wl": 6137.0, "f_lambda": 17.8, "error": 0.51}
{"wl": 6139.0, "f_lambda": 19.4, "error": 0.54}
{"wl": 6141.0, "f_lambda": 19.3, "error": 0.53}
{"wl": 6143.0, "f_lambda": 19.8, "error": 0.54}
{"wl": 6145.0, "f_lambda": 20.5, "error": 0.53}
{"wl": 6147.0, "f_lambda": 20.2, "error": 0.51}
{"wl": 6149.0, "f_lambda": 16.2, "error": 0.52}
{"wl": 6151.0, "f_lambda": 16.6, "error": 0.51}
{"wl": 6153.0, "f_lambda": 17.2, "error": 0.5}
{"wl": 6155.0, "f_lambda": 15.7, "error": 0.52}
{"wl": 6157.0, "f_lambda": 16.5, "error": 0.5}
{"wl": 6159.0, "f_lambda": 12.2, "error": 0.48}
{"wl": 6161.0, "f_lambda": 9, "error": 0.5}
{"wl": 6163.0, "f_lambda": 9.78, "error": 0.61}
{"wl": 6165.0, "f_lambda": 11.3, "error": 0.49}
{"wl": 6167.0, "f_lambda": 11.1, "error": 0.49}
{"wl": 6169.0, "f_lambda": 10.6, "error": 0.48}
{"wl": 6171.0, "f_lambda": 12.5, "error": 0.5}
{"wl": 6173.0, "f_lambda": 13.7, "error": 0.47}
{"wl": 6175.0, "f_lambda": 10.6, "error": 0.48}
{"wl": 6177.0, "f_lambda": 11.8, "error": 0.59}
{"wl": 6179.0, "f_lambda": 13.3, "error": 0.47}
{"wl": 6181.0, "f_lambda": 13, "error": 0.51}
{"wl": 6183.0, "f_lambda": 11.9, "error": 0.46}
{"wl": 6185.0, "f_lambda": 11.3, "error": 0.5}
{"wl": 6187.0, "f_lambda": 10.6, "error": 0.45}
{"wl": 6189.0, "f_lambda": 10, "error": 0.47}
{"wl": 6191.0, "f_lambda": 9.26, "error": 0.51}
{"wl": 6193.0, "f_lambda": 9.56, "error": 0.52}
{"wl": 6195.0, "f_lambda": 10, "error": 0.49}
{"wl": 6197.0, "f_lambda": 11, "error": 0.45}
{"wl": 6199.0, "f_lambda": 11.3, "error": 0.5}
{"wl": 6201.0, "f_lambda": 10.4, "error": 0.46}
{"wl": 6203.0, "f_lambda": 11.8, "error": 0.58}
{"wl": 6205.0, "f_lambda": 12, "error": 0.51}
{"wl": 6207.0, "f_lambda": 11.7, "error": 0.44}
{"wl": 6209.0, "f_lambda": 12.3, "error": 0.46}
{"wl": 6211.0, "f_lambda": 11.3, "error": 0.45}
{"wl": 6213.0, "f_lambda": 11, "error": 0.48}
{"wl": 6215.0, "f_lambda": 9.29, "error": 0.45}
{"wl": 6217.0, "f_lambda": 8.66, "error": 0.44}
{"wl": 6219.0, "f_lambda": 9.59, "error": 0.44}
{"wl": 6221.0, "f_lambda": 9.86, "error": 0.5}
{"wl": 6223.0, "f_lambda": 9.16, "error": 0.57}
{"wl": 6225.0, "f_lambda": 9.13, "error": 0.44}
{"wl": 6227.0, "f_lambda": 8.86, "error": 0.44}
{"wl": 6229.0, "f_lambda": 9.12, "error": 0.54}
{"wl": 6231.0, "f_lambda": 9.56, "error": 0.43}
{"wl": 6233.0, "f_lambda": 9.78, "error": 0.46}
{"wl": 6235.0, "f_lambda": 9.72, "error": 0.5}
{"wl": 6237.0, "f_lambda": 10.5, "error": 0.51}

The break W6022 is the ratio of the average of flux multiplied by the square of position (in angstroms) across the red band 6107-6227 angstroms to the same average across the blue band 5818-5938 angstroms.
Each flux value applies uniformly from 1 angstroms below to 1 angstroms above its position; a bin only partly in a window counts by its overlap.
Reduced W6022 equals 1.29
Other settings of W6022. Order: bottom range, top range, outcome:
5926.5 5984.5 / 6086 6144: 1.48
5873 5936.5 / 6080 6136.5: 2.14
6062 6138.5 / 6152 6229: 0.65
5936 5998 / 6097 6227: 1.10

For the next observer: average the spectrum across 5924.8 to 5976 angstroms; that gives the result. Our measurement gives 12.8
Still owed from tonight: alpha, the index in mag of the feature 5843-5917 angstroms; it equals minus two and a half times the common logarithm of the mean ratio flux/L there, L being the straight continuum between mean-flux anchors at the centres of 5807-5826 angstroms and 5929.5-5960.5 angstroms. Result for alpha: 0.403 mag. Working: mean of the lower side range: 16.8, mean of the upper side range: 12.7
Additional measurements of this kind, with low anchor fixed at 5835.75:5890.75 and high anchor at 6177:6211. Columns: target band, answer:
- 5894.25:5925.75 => 0.29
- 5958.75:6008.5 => -0.19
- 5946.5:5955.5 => -0.08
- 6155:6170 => -0.04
